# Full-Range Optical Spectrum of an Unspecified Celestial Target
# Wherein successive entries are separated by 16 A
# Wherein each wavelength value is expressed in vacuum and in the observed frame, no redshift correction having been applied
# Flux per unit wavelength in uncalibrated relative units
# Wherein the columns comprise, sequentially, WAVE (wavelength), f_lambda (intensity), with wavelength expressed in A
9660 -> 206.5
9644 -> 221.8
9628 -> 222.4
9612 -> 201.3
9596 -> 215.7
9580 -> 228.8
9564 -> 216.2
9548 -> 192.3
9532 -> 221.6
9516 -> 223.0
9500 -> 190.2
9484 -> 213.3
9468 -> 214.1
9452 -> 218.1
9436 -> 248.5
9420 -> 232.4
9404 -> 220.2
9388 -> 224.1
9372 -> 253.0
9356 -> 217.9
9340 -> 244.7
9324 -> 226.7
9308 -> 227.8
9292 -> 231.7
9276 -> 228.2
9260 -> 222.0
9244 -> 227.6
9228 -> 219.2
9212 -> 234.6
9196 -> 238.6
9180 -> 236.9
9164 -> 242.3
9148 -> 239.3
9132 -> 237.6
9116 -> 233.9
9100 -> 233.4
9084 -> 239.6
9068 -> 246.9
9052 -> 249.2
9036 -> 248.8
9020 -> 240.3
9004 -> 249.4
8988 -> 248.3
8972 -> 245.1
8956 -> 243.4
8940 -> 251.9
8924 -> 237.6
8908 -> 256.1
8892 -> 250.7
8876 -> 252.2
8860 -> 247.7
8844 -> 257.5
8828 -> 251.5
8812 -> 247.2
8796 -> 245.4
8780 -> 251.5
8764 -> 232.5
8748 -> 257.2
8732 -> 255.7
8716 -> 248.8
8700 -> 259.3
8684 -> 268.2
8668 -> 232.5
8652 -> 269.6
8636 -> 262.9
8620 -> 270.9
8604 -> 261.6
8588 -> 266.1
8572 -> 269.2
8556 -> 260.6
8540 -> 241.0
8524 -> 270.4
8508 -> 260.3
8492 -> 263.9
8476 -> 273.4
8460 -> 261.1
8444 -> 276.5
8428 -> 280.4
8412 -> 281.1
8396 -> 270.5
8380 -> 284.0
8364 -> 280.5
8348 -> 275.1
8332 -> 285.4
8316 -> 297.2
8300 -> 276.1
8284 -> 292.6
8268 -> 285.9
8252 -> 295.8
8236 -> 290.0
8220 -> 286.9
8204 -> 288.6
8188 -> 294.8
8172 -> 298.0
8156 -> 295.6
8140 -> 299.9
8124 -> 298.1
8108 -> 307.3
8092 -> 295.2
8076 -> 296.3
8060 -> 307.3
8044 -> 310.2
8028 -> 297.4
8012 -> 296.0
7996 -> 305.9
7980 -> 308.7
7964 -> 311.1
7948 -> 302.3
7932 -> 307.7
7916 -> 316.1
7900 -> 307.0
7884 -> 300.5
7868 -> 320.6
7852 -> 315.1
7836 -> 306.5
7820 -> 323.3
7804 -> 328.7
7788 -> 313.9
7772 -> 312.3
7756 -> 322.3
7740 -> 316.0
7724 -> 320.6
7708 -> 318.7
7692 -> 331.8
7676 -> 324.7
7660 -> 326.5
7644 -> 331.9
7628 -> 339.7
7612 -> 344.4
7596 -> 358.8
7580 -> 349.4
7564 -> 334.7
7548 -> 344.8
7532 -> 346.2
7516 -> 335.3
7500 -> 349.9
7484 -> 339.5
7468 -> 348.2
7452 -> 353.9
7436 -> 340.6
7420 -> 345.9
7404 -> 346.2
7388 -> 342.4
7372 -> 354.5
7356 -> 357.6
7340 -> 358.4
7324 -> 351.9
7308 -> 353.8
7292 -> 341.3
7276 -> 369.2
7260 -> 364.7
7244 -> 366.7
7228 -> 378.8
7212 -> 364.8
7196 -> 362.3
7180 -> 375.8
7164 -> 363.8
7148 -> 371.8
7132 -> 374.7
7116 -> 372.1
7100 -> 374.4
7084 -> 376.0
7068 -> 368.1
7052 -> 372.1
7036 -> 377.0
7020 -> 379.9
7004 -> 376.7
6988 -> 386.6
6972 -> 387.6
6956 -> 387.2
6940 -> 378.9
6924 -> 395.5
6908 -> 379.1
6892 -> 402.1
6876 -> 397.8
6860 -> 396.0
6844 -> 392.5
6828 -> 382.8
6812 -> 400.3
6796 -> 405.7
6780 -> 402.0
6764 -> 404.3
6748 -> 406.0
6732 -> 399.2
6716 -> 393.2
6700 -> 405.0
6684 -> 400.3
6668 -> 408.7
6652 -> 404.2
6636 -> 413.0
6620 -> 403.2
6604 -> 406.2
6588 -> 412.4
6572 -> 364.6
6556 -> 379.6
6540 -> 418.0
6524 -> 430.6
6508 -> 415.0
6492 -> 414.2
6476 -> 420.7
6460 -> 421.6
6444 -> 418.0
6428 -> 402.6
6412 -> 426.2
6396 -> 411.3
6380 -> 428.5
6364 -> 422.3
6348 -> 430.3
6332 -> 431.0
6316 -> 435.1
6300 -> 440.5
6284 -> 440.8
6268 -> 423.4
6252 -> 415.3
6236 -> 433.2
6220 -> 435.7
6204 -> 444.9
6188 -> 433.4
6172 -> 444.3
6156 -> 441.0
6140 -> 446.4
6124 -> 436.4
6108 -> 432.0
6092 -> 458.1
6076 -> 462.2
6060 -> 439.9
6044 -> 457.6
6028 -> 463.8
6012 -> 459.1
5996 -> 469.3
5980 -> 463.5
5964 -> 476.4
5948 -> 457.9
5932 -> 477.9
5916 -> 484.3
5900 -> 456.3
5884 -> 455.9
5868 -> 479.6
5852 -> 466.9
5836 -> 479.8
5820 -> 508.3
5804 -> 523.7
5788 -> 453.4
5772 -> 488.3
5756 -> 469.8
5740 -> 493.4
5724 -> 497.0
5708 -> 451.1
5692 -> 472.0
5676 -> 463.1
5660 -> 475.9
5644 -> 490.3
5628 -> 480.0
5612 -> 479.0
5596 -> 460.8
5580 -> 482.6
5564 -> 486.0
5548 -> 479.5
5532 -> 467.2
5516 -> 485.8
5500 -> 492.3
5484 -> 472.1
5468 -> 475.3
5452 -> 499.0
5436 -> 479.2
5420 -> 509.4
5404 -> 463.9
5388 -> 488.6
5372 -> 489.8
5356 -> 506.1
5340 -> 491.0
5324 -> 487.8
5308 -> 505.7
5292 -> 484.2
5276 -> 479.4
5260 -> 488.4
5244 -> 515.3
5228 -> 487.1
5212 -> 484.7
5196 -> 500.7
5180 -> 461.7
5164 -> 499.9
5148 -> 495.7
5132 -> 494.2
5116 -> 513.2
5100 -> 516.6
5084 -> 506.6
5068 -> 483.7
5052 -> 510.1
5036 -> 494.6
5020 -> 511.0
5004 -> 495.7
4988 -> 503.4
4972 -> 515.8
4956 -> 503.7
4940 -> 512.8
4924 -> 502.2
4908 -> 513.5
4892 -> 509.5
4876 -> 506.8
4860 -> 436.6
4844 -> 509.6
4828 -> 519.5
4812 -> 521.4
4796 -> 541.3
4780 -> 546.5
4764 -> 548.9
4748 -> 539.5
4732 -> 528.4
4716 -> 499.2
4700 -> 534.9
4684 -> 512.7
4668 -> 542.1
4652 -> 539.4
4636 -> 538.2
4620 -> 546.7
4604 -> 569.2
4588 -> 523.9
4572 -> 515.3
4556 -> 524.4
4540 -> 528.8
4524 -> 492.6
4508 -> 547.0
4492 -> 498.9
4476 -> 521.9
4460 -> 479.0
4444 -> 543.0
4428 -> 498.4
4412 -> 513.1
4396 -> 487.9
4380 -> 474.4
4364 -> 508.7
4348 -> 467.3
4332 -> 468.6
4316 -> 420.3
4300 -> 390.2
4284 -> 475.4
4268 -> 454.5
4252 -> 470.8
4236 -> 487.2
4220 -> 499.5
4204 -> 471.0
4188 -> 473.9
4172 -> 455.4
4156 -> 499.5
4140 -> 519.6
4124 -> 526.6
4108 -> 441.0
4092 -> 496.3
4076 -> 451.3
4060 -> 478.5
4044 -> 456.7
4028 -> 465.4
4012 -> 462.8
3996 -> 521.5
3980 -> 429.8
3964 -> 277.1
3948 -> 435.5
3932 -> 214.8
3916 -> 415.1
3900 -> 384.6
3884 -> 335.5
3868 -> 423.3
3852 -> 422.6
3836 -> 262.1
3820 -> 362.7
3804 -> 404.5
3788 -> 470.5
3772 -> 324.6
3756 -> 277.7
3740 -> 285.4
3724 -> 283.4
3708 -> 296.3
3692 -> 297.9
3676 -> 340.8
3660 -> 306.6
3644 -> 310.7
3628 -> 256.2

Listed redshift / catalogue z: 0.000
